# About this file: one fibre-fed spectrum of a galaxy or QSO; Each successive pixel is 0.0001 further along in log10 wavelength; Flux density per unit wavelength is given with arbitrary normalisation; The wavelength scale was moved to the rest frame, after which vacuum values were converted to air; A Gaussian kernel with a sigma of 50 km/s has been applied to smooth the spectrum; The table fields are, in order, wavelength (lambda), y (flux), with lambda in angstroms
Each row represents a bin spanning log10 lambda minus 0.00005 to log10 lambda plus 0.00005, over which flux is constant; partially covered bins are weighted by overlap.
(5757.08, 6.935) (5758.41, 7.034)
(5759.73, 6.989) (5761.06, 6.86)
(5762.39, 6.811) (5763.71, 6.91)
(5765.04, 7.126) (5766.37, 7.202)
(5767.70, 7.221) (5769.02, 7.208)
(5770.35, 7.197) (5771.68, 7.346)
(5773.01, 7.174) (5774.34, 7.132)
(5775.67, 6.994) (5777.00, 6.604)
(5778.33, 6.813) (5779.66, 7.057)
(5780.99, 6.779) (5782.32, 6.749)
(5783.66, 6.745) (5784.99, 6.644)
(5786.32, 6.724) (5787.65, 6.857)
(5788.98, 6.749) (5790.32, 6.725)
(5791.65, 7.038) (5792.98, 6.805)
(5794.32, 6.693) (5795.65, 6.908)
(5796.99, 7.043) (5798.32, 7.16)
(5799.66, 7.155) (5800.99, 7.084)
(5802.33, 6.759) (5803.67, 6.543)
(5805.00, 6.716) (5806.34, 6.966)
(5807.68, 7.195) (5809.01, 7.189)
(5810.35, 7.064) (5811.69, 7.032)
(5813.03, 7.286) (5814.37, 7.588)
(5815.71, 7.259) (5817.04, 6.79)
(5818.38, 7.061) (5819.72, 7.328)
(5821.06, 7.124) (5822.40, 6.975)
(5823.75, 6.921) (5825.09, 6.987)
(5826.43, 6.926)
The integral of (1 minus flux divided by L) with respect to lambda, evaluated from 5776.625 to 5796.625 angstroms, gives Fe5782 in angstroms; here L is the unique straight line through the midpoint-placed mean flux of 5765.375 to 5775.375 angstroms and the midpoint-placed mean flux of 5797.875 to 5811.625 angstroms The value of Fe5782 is 0.8 angstroms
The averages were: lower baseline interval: 7.2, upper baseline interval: 6.98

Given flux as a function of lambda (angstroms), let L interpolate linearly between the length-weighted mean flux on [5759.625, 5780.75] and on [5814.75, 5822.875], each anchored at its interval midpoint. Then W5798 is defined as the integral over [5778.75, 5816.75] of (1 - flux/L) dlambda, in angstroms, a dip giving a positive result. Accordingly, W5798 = 0.74 angstroms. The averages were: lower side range 7.04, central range 6.95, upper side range 7.12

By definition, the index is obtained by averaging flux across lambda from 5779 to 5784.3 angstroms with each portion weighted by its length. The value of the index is 6.82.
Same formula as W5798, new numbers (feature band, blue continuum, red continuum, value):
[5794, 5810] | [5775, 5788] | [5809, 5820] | 0.2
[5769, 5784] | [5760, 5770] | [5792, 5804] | 0.1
